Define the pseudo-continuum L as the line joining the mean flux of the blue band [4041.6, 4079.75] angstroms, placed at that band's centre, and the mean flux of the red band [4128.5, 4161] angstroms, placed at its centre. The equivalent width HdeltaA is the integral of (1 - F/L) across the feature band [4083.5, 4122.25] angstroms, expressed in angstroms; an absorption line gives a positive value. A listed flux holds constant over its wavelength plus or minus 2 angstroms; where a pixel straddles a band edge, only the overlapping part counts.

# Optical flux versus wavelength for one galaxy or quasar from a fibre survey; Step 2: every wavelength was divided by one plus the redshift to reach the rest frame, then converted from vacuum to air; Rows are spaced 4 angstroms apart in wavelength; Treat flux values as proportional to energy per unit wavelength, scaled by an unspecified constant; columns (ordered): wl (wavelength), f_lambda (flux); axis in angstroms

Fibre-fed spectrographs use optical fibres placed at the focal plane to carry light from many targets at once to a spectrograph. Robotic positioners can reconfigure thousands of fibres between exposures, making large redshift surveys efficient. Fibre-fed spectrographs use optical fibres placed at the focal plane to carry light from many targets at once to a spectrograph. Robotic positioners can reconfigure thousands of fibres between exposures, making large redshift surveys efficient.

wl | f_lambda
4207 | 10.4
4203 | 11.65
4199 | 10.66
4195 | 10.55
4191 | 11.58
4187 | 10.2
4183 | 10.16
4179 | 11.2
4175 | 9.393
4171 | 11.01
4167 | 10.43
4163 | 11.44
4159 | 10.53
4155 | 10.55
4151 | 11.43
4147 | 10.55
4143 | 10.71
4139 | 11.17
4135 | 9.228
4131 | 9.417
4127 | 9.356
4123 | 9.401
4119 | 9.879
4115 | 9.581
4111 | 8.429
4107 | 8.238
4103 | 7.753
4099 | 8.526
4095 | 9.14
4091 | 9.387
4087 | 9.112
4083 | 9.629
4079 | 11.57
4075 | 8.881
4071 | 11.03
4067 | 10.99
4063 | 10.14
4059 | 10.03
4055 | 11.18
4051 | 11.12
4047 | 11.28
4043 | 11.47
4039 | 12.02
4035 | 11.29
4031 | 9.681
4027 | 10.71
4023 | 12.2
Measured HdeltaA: 6.0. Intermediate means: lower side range 10.7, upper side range 10.4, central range 8.94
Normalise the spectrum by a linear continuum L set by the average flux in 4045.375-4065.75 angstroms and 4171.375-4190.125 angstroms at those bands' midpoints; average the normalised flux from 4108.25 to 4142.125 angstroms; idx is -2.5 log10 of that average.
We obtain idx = 0.11 mag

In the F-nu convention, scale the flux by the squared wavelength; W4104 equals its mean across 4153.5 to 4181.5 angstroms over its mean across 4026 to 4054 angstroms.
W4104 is 1.0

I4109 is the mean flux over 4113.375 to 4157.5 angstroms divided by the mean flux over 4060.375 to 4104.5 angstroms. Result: 1.05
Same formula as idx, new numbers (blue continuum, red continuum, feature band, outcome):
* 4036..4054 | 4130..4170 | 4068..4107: 0.18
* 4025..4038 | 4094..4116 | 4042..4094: -0.08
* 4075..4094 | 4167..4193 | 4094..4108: 0.18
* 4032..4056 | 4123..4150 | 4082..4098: 0.16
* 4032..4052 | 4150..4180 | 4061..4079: 0.08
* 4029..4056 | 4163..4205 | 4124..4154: 0.06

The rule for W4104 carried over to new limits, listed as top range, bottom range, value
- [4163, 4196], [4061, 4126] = 1.17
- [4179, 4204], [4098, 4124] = 1.27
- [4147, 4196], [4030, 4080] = 1.05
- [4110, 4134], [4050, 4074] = 0.91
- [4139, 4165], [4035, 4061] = 1.02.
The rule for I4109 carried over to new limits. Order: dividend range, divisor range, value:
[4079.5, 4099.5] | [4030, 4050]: 0.84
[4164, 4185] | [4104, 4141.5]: 1.12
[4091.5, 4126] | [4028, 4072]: 0.82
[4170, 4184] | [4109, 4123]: 1.12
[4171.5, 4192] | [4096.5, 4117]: 1.23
